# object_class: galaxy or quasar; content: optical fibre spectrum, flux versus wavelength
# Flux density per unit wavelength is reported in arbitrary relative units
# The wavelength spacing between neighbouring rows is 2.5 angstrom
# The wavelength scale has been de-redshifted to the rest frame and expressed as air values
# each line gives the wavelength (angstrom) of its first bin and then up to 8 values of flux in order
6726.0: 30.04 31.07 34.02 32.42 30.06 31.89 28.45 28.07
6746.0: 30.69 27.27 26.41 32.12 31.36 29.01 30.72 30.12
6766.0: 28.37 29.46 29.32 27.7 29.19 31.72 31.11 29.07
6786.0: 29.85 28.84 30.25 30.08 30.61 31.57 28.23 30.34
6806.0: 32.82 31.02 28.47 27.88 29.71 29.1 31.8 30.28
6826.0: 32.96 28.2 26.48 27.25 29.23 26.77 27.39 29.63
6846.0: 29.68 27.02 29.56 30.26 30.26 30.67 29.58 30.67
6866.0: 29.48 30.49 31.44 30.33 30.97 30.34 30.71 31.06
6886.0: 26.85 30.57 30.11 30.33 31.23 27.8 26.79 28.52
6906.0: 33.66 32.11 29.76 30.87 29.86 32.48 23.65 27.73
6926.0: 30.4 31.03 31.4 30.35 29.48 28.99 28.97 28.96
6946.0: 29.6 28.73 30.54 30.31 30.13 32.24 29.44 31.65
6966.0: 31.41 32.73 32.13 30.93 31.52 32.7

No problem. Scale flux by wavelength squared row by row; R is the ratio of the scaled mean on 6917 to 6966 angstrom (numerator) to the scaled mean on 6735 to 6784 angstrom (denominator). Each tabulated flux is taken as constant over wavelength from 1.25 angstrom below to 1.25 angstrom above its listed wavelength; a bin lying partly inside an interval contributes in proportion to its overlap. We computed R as 1.1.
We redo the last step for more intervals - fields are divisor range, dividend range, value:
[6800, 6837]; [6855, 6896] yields 1.04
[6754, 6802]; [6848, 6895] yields 1.04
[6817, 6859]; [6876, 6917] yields 1.05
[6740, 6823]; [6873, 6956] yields 1.04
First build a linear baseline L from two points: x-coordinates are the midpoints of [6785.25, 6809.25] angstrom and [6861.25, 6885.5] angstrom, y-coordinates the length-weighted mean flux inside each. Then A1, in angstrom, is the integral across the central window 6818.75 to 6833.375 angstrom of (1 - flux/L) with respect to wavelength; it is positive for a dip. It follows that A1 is 0.3 angstrom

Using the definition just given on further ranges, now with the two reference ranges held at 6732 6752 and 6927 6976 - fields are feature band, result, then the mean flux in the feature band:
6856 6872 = -0.1 angstrom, 30.4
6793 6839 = 0.3 angstrom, 29.7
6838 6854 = 0.7 angstrom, 28.6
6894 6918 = 0.1 angstrom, 30.2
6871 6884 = -0.3 angstrom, 30.7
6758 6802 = -0.1 angstrom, 29.8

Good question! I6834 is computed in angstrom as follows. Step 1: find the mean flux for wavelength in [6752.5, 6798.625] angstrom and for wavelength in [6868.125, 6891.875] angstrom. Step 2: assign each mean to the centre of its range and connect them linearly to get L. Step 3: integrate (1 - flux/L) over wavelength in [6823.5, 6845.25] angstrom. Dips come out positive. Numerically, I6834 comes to 1.1 angstrom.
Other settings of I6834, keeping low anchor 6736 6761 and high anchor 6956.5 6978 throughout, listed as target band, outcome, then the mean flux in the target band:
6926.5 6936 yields 0.15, 30.7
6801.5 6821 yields 0.10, 30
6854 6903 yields 1.19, 30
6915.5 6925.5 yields 0.84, 28.5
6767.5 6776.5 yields 0.27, 28.9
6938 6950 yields 0.85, 29.1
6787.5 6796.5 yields 0.01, 29.9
